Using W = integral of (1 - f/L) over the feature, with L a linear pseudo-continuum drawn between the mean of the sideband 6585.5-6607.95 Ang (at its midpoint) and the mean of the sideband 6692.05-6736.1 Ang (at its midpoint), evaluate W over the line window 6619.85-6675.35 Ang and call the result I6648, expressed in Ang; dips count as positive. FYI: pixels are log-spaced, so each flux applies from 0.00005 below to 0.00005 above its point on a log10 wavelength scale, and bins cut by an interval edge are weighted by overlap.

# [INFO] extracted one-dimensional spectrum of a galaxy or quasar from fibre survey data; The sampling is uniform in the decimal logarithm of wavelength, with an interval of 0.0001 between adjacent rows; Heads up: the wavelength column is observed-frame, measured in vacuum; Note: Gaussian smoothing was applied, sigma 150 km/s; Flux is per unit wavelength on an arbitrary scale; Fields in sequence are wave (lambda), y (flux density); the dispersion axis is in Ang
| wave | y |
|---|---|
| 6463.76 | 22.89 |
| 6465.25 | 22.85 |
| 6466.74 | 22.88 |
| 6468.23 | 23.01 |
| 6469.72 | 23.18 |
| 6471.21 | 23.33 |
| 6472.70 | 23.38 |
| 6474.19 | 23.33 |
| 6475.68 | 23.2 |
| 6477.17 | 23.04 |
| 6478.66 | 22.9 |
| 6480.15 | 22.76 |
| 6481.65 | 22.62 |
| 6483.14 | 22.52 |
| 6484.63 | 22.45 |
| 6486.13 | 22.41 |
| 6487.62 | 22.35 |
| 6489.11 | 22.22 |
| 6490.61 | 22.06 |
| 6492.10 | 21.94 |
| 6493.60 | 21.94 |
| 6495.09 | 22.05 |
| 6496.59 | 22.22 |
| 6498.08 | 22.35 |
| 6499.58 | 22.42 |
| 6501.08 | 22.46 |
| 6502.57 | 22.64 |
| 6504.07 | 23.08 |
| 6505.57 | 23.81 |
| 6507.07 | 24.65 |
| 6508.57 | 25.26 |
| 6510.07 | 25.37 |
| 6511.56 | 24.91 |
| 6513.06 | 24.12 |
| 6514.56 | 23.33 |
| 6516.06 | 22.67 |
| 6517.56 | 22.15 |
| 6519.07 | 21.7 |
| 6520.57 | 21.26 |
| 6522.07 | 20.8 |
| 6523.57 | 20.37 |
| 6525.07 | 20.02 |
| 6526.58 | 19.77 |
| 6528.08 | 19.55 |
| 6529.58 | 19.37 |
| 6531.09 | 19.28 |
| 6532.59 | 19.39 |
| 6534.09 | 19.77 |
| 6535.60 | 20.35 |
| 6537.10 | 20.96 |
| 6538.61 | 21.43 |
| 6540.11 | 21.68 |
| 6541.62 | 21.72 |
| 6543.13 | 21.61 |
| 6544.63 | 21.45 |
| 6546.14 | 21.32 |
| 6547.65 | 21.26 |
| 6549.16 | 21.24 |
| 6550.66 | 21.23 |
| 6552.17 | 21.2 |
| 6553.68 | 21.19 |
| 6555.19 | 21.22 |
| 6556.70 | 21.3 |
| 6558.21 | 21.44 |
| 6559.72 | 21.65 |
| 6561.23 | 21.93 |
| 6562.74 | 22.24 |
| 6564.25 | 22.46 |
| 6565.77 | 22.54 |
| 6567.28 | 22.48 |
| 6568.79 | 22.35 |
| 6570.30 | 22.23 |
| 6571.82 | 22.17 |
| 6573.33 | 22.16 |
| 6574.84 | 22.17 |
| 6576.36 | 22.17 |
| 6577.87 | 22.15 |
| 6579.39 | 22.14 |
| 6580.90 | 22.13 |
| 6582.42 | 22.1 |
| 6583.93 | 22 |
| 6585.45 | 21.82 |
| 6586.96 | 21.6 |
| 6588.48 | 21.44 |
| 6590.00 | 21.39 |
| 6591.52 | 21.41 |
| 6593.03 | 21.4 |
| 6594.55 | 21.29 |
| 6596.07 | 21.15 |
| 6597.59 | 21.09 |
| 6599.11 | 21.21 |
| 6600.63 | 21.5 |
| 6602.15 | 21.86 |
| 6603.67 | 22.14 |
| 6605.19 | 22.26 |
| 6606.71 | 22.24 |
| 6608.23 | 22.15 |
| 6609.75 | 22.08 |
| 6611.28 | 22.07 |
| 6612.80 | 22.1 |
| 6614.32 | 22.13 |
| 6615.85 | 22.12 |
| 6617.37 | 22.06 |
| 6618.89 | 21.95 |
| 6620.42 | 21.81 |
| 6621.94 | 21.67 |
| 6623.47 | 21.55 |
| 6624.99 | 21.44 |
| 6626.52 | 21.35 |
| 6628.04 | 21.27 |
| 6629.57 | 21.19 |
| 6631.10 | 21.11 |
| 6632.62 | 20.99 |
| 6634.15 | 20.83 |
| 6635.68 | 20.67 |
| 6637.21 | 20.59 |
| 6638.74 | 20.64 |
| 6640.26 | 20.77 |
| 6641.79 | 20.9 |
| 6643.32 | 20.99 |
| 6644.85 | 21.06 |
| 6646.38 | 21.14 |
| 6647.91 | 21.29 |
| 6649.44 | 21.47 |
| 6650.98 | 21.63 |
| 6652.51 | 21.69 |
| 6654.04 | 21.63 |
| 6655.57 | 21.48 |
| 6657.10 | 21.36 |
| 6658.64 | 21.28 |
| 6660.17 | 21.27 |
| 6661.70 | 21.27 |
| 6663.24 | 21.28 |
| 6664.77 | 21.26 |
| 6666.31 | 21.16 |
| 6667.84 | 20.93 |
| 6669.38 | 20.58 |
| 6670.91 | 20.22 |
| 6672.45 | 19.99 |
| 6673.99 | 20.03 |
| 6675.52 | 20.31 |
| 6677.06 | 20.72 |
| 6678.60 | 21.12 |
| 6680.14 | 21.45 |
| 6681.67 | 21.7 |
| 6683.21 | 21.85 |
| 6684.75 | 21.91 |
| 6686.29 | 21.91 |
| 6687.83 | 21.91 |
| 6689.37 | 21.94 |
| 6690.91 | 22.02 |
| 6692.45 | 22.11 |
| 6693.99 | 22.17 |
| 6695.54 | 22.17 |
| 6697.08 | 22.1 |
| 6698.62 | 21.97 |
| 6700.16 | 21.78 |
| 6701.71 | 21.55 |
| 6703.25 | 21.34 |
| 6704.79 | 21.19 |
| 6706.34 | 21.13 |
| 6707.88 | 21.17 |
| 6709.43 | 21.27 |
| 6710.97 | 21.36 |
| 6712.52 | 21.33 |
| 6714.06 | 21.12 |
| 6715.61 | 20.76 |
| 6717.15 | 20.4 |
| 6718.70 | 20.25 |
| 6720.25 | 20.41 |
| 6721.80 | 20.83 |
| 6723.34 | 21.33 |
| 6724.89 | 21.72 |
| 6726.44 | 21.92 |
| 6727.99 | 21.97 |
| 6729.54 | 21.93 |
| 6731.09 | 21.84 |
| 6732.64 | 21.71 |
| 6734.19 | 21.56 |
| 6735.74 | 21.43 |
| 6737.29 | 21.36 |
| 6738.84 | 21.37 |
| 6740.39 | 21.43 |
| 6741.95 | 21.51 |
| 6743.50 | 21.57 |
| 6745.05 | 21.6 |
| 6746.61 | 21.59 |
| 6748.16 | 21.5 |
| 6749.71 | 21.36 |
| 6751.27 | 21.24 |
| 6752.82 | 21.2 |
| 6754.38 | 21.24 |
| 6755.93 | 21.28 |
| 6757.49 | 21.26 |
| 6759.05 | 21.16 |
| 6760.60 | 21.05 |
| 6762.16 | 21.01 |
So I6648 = 1.1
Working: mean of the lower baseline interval 21.6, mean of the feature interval 21.1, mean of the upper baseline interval 21.4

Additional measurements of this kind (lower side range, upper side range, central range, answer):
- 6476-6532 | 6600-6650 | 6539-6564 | 0.55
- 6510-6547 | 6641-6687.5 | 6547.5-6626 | -2.10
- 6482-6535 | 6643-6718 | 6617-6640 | 0.32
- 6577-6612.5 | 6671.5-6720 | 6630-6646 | 0.53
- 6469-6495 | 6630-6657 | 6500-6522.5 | -0.85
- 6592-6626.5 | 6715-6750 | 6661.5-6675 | 0.54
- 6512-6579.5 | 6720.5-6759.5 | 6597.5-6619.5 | -0.51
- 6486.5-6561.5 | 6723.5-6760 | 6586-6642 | 0.43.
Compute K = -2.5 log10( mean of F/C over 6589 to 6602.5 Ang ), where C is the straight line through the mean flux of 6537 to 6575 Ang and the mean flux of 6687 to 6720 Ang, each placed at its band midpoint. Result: 0.02 mag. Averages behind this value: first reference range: 21.7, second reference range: 21.5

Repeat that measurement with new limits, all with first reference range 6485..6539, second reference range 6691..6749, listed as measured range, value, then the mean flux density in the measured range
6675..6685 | 0.01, 21.3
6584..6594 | 0.01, 21.5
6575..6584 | -0.02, 22.1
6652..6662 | 0.01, 21.4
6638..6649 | 0.03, 21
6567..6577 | -0.02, 22.2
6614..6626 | -0.01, 21.8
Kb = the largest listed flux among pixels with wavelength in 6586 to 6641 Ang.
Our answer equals 22.26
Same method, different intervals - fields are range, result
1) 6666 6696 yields 22.17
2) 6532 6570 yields 22.54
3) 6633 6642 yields 20.9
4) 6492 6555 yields 25.37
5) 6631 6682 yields 21.7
